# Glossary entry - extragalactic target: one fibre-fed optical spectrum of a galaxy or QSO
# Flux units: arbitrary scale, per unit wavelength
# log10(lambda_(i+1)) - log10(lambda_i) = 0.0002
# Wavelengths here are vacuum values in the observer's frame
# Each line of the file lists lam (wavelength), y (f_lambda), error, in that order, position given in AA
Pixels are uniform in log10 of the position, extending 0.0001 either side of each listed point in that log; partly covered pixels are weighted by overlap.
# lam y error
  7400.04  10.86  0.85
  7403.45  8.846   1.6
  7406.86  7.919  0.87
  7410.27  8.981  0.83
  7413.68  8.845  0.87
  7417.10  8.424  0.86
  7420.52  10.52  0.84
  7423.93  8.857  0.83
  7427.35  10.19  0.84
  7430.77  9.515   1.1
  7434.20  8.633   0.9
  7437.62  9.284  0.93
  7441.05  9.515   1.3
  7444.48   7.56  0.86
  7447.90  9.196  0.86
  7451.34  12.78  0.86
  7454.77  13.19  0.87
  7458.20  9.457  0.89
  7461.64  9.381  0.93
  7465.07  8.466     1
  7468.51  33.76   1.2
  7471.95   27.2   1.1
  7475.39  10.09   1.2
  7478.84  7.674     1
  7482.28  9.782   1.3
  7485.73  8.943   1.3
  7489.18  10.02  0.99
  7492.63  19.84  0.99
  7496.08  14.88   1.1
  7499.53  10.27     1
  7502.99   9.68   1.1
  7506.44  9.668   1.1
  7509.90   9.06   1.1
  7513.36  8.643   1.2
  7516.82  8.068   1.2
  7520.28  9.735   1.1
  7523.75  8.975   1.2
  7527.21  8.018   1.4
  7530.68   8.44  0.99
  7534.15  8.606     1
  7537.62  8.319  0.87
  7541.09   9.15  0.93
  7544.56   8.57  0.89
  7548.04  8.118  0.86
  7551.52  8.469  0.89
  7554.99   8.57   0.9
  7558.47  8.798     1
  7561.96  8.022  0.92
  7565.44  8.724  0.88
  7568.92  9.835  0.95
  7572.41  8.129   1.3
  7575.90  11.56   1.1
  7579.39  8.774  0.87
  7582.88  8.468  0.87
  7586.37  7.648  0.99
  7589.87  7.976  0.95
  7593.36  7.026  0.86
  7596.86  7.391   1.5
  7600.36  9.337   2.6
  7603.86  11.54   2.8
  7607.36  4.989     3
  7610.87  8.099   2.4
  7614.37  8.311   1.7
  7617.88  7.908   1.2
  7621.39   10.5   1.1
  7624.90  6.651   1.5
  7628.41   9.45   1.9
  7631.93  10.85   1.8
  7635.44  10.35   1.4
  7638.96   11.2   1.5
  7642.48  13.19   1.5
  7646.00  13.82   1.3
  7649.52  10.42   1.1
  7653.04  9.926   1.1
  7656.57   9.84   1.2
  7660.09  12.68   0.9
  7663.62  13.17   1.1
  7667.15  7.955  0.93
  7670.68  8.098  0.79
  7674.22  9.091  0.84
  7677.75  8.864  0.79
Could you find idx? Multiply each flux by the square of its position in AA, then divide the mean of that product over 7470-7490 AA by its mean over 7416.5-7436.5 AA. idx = 1.36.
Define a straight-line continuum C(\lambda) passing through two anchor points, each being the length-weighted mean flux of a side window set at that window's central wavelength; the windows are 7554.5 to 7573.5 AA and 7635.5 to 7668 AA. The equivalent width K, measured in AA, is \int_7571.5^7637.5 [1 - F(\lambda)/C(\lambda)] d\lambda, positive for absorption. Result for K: 8.1 AA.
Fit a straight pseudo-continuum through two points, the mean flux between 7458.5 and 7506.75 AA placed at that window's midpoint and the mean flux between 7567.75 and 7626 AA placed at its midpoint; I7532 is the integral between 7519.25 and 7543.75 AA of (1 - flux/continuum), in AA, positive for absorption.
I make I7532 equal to 5.73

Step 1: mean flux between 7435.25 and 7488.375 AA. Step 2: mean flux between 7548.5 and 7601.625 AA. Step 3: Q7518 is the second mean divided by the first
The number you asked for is 0.69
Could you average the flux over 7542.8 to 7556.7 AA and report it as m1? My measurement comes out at 8.44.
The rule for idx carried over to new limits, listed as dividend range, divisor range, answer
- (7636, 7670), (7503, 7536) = 1.31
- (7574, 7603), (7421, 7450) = 0.97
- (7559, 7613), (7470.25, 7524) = 0.76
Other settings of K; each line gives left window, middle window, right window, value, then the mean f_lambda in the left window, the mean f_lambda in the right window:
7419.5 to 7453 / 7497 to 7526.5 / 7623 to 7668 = 1.89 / 9.58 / 10.8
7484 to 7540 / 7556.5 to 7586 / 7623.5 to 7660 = 3.94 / 10.1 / 10.7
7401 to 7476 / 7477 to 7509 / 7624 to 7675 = 0.14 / 11.4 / 10.5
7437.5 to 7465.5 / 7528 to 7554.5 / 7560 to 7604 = 1.71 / 9.97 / 8.7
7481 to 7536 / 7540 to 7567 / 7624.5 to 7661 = 4.83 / 10.2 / 10.9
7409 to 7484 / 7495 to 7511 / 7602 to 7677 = 0.57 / 11.4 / 9.89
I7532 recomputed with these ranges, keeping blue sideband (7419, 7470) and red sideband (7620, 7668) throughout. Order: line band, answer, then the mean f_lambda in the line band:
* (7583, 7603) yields 5.2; 8.09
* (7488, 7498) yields -3.5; 15.1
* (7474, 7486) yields 2.2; 9.11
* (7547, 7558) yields 2.5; 8.45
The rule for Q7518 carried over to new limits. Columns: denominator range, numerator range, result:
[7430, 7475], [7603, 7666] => 0.78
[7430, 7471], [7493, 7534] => 0.82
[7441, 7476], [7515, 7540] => 0.61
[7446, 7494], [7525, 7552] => 0.63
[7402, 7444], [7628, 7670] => 1.22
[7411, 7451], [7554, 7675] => 1.01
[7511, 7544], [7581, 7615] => 0.93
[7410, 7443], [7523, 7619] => 0.92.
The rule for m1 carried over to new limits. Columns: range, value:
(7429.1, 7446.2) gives 8.9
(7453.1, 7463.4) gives 10.7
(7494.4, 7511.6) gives 10.7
